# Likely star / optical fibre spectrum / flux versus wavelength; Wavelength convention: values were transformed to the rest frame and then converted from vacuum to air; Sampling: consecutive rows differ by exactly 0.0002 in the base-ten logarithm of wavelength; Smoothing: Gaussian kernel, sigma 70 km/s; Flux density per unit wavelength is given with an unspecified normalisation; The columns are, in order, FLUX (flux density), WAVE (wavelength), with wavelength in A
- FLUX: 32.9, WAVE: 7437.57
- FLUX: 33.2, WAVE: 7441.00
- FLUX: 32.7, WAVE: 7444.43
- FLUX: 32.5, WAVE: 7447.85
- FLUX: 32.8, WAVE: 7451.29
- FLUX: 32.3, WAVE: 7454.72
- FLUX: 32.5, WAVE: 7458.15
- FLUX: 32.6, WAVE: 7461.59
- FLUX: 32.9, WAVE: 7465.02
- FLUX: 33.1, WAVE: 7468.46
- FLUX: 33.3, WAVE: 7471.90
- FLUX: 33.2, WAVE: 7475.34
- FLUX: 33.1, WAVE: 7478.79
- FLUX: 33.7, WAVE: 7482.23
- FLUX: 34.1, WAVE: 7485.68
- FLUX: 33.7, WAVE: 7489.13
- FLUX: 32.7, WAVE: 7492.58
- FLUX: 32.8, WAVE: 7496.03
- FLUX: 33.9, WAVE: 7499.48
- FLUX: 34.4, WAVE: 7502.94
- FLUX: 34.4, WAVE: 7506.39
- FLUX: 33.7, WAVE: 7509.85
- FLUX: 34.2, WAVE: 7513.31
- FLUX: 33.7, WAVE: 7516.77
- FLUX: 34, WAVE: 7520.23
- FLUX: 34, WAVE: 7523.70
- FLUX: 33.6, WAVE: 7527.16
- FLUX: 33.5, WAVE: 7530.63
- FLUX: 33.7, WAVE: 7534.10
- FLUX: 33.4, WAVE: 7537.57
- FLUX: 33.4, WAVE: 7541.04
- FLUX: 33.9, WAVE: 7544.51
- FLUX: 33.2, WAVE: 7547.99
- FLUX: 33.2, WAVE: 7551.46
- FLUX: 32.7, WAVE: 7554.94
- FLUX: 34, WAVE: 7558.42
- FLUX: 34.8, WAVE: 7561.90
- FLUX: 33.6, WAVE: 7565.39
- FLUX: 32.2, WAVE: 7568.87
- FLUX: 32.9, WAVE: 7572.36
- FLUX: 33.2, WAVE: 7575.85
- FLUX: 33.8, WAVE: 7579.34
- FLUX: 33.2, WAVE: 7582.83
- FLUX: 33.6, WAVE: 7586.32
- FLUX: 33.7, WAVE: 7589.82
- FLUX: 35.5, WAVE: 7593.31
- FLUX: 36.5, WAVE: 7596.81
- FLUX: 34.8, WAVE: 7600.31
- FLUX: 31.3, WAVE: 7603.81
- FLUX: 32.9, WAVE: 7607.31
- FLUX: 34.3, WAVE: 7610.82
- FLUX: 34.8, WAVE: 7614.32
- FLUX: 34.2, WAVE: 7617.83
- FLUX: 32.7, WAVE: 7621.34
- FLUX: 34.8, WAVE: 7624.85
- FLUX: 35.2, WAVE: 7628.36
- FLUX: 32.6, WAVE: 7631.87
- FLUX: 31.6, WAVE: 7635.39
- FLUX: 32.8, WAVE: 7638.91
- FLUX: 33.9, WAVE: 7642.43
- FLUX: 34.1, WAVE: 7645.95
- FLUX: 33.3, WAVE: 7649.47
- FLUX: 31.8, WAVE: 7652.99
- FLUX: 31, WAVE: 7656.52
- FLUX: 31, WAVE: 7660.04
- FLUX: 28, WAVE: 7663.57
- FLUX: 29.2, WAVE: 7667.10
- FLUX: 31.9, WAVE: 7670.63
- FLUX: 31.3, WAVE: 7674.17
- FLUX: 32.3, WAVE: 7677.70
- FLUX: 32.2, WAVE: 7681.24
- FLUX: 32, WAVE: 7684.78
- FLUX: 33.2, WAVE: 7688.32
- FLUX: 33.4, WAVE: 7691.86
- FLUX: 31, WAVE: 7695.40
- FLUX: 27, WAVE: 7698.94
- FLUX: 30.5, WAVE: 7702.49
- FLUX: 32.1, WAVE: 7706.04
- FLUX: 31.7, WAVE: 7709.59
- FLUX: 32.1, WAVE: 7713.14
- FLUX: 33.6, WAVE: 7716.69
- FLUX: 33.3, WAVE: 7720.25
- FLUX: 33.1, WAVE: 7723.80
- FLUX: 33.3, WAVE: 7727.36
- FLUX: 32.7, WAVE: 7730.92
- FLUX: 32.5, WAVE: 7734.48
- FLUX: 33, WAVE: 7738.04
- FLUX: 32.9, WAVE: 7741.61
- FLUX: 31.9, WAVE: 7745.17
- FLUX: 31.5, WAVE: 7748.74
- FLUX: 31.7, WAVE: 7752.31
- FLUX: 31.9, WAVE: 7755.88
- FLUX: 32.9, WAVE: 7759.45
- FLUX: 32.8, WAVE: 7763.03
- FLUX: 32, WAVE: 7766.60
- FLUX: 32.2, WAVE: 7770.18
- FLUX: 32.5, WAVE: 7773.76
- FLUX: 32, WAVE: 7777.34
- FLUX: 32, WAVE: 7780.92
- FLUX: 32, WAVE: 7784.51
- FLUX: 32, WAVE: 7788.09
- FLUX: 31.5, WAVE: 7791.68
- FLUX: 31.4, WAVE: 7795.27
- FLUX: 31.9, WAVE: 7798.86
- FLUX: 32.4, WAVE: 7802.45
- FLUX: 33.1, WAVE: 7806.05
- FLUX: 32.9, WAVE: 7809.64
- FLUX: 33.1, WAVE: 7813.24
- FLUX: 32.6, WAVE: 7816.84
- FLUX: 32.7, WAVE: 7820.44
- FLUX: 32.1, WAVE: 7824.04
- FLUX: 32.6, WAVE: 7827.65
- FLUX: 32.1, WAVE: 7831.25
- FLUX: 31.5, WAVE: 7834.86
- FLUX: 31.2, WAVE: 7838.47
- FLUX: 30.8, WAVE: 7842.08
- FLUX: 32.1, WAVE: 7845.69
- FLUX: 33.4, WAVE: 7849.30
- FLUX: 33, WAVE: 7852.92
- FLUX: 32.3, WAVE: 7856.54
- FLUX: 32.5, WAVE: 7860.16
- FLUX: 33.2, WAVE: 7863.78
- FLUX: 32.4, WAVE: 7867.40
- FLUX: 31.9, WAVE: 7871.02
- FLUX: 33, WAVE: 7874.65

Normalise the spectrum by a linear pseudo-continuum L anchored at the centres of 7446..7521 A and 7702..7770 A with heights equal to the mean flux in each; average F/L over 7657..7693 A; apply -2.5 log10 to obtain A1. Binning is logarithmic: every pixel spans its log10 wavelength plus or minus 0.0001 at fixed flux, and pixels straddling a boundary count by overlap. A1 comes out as 0.04 mag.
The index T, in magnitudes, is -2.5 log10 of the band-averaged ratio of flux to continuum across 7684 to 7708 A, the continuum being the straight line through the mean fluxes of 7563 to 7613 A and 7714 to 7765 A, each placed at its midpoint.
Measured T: 0.06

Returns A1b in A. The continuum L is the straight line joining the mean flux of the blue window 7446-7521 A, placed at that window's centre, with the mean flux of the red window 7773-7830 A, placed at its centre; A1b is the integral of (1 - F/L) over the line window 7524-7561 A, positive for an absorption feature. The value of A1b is -0.4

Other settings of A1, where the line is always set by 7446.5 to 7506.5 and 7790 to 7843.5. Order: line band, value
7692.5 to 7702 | 0.10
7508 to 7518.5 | -0.03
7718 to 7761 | -0.01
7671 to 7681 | 0.02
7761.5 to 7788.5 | 0.00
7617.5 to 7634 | -0.04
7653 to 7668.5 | 0.09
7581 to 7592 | -0.02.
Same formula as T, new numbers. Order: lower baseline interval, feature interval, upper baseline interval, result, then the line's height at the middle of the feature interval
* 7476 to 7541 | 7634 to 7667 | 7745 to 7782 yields 0.03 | 32.8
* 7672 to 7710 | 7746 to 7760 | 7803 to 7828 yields 0.01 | 32.1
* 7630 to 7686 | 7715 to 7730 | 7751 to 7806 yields -0.04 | 32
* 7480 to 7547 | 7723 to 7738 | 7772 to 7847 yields -0.01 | 32.5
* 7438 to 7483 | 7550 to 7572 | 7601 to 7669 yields -0.02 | 32.7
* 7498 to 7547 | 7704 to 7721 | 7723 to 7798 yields 0.00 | 32.6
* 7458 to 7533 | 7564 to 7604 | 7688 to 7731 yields -0.03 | 32.9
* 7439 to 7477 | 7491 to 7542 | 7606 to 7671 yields -0.03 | 32.8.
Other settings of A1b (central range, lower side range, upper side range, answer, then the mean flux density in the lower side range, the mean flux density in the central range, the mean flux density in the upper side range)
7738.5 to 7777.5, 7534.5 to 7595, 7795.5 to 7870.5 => 0.54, 33.6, 32.2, 32.4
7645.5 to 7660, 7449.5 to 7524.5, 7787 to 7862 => 0.27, 33.4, 32.2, 32.2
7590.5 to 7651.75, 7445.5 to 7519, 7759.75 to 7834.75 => -1.78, 33.3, 33.8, 32.3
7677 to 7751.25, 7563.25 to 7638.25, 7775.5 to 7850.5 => 1.60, 33.7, 32.2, 32.2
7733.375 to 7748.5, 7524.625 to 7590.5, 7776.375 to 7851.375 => 0.03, 33.5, 32.5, 32.2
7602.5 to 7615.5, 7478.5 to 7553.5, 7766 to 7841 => -0.06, 33.7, 33.3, 32.2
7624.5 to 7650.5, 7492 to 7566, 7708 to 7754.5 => -0.31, 33.7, 33.5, 32.6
